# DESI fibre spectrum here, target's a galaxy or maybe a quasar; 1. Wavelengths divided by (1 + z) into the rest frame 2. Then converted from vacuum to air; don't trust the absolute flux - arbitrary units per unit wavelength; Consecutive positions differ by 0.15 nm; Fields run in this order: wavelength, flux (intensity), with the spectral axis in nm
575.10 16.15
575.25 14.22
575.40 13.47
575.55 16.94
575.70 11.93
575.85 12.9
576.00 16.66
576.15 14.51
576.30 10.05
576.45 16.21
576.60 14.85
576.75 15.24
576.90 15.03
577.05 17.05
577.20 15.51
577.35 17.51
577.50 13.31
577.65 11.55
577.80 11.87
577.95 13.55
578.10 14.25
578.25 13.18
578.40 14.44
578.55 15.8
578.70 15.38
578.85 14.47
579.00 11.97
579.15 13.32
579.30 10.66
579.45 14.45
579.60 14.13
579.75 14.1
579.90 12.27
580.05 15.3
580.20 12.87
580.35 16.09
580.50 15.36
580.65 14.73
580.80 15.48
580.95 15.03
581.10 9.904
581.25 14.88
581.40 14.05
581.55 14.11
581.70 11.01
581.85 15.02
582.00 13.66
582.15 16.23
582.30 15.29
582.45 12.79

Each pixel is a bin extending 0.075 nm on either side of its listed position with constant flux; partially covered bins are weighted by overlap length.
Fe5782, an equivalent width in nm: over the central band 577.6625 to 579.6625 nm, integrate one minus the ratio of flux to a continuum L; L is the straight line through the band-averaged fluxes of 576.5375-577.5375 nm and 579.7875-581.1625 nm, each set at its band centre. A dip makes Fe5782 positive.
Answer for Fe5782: 0.178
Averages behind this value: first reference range 15.6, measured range 13.6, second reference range 14.2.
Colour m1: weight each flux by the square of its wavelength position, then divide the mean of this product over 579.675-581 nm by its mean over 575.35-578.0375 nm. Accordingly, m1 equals 1.03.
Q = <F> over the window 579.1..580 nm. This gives 13.2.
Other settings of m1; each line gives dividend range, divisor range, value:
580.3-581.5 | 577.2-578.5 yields 1.05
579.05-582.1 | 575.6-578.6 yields 0.98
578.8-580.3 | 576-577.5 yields 0.90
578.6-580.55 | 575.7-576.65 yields 1.00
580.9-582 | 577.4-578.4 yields 1.03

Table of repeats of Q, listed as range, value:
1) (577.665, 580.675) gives 13.8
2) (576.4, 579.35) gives 14.3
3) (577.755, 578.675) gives 14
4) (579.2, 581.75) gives 13.8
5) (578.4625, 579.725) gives 13.8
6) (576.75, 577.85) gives 14.7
